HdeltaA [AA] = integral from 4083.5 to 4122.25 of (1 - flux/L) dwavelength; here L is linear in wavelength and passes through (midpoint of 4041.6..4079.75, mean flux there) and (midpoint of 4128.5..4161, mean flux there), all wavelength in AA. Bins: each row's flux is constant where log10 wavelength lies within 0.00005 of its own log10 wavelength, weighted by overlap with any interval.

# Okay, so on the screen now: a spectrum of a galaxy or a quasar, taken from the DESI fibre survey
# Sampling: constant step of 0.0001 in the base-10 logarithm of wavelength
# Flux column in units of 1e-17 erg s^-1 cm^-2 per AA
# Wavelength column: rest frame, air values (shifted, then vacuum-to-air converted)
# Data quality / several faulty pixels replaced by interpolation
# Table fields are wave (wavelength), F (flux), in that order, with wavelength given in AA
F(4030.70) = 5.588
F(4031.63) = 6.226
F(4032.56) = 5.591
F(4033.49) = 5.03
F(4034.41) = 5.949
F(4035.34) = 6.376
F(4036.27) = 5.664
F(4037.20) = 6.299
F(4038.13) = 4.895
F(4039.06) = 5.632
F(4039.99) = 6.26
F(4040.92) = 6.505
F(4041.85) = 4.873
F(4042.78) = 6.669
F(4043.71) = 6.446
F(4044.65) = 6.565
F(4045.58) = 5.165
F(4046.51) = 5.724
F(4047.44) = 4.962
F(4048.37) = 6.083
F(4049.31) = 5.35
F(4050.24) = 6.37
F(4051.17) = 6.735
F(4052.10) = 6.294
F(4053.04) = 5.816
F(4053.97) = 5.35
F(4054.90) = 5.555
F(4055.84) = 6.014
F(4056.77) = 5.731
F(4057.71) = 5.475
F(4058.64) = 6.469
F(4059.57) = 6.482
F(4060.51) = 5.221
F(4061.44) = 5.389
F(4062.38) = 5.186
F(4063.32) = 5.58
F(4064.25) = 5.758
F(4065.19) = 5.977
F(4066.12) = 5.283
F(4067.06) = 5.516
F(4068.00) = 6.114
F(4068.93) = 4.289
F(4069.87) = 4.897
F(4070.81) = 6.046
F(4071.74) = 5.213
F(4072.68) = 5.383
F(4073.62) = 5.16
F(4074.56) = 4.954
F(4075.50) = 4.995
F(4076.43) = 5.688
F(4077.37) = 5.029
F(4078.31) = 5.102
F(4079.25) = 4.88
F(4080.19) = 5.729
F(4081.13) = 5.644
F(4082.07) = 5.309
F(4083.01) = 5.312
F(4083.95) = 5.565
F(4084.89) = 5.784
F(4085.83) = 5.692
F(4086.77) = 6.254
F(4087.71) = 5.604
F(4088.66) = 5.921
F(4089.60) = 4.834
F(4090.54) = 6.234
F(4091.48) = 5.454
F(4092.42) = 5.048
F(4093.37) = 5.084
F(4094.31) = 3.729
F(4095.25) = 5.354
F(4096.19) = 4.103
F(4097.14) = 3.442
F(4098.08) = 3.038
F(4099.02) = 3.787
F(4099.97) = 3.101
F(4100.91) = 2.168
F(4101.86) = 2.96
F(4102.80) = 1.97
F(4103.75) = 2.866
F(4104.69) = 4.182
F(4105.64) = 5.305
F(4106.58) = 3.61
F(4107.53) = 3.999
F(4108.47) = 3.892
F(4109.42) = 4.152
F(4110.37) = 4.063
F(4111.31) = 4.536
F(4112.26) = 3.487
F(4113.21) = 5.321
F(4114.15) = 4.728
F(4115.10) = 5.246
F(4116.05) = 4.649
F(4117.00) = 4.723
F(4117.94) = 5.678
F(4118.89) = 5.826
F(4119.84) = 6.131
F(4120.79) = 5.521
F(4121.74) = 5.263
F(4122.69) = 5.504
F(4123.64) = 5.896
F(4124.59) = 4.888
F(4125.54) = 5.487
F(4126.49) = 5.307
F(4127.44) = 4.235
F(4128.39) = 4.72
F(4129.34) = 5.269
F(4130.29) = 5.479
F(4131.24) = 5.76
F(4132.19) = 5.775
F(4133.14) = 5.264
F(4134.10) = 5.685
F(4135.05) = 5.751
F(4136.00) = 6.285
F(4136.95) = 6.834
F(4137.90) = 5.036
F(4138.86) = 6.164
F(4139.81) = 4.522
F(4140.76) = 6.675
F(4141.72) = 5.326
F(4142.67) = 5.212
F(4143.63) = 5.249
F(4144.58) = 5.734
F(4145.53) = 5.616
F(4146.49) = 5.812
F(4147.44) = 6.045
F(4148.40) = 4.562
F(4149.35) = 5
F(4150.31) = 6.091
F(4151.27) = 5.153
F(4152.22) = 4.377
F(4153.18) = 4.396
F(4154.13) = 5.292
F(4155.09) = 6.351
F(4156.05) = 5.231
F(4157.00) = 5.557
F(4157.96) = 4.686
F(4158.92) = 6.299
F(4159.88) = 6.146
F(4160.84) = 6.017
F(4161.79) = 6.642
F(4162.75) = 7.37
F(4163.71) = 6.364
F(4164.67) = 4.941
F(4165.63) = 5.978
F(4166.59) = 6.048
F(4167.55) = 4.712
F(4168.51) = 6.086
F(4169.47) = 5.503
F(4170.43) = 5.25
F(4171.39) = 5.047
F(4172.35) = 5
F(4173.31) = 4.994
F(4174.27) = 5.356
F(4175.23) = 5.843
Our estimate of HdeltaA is 6.80 AA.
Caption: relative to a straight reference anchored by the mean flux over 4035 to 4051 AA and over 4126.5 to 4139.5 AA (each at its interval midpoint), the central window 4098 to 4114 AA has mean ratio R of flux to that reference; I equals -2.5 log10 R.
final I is 0.45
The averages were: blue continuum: 5.88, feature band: 3.71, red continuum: 5.54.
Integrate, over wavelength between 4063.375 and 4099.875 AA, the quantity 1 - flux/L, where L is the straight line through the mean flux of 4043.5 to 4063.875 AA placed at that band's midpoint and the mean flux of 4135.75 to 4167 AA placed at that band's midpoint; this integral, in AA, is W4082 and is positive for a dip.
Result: 3.8 AA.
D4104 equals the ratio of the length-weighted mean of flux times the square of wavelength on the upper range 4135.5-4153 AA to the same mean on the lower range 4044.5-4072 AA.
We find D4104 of 1.01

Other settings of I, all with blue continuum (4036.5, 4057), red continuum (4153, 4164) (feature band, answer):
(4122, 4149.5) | 0.08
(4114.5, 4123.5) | 0.09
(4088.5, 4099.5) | 0.26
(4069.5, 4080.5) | 0.12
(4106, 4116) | 0.33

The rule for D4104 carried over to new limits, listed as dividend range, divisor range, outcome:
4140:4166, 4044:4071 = 1.03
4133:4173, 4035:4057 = 1.00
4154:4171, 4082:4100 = 1.21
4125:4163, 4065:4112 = 1.20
